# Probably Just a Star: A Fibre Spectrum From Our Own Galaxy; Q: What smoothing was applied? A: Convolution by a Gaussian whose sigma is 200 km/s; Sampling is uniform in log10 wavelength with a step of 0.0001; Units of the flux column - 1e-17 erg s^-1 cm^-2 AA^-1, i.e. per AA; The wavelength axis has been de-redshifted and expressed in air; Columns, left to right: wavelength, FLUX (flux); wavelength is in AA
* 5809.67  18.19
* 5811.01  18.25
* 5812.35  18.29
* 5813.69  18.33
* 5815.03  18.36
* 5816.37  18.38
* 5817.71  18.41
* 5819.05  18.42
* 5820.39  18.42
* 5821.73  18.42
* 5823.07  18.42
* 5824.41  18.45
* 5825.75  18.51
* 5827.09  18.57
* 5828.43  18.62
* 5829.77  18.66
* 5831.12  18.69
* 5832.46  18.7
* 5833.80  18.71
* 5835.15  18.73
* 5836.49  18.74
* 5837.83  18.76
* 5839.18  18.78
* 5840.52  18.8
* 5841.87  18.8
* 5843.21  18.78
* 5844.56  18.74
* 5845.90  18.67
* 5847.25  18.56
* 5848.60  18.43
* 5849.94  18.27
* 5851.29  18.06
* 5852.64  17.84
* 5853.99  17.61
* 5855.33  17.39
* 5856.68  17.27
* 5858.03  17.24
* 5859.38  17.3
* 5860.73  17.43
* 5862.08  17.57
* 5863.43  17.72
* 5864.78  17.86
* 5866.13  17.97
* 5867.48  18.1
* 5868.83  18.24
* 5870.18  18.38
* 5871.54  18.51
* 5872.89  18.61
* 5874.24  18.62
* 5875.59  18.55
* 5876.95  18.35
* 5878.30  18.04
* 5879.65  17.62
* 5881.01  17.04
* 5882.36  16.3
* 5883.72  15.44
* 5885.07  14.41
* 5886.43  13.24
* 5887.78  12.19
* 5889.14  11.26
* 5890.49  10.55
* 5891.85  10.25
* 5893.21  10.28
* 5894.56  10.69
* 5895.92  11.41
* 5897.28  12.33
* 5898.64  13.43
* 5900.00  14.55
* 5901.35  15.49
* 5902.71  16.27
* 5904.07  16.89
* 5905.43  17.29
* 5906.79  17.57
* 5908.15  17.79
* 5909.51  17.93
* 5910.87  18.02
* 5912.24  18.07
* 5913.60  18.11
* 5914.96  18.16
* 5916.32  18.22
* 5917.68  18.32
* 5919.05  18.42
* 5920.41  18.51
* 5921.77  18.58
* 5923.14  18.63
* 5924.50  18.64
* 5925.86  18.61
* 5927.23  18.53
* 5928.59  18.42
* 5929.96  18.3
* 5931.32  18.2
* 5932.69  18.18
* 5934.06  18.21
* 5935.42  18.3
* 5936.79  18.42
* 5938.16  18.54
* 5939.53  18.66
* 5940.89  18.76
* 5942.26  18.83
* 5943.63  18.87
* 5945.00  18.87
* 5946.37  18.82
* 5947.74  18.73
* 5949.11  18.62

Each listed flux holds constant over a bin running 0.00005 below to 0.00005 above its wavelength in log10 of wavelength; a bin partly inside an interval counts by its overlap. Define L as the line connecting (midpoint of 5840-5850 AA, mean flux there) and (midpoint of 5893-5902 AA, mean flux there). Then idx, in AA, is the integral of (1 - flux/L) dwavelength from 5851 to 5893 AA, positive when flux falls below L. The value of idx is -2.4 AA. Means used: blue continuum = 18.7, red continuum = 12.7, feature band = 16.5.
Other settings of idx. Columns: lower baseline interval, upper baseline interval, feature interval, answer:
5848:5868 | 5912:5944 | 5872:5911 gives 6.3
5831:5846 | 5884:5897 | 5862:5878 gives -4.2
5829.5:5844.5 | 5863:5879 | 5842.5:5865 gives 0.7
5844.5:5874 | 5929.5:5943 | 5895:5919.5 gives 2.4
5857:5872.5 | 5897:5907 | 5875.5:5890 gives 1.1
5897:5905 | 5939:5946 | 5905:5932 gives -2.6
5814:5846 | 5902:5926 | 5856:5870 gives 0.5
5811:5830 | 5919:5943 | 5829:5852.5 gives -0.2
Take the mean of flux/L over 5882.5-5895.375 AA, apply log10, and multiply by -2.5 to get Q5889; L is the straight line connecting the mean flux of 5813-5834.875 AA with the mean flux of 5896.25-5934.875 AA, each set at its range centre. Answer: 0.41 mag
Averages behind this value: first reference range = 18.5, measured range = 12.2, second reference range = 17.4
